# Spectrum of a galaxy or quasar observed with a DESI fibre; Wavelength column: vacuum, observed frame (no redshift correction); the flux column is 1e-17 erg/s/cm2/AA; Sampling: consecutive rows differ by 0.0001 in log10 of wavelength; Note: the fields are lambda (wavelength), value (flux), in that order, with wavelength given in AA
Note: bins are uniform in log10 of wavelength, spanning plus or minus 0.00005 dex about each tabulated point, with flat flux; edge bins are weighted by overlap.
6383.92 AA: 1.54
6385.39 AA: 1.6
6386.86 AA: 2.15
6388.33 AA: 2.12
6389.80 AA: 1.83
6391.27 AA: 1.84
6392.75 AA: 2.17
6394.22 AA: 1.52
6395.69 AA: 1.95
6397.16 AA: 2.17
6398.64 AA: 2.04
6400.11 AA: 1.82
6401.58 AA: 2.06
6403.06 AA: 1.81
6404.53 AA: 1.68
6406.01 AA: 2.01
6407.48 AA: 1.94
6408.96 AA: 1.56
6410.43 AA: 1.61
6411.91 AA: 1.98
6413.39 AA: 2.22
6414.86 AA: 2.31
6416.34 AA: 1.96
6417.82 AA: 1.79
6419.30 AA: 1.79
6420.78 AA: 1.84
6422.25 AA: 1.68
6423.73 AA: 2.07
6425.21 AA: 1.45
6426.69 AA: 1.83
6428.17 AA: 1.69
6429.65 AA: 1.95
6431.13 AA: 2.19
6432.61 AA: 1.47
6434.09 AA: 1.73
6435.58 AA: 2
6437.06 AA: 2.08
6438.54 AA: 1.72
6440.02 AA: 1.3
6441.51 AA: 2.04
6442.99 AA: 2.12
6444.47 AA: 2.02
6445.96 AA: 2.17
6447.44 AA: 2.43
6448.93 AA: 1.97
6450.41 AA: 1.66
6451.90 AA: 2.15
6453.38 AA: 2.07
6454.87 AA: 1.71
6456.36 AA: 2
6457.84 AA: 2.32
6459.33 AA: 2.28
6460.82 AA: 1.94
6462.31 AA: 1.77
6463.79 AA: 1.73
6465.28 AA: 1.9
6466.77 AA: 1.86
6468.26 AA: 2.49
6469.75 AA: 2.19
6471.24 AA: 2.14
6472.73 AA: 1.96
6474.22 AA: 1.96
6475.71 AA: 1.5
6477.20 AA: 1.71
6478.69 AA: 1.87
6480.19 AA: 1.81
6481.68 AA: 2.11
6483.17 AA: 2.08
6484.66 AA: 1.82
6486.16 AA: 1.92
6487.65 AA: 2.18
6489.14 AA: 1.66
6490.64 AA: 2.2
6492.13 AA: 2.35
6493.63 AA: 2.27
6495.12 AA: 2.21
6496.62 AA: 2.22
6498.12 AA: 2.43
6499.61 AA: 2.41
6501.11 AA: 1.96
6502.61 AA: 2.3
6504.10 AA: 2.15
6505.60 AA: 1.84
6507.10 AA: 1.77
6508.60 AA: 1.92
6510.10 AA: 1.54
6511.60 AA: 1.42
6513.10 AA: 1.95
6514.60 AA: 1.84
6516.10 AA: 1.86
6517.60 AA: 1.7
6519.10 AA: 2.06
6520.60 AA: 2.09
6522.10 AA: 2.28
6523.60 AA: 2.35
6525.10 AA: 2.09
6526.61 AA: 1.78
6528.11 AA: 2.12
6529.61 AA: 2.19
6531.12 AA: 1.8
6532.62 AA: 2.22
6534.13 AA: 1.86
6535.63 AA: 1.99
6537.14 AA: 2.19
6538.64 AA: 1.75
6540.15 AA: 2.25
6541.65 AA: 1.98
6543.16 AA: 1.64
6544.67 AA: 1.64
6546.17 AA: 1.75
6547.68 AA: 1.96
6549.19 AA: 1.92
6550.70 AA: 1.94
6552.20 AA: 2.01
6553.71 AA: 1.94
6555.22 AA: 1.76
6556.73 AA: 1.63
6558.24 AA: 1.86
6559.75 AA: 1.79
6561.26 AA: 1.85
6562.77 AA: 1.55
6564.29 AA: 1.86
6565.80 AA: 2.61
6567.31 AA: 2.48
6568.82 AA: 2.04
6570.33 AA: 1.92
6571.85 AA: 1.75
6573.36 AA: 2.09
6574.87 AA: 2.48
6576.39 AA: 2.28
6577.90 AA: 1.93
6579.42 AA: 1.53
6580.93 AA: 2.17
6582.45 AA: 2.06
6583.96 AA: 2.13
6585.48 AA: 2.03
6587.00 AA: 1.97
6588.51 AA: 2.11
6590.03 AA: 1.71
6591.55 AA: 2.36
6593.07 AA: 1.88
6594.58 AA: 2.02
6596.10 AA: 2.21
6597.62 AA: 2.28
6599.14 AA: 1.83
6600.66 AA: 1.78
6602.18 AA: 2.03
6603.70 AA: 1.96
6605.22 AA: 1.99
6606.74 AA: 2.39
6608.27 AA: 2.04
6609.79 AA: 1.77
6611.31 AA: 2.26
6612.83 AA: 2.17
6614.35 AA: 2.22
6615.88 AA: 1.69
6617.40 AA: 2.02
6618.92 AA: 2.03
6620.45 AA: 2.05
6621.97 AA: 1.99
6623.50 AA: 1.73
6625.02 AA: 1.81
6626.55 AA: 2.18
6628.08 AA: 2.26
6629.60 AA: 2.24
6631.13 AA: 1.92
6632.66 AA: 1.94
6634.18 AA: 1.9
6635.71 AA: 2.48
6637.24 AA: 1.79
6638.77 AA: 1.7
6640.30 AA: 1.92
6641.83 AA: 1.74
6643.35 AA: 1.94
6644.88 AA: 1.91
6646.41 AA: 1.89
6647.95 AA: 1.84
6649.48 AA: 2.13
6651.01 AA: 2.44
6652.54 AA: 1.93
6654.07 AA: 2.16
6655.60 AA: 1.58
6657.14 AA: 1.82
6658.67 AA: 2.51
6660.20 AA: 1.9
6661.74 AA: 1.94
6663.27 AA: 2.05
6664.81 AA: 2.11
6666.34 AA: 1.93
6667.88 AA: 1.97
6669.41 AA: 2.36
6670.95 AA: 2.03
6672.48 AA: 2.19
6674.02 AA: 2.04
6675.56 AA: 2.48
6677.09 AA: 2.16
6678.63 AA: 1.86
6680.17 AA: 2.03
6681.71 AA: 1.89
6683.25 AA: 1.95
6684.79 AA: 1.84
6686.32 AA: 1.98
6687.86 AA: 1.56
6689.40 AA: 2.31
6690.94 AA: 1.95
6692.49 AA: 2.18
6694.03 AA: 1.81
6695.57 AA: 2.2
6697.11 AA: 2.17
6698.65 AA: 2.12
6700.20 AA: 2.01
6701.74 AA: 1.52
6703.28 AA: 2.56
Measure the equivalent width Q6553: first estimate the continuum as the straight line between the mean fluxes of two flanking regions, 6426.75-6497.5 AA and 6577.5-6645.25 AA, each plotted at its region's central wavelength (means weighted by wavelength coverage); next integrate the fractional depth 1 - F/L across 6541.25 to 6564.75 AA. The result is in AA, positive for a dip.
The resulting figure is 2.1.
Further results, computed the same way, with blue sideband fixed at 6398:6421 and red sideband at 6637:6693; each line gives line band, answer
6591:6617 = -0.9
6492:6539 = -2.0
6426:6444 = 0.6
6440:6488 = -1.5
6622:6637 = -0.4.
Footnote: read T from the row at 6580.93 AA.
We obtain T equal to 2.17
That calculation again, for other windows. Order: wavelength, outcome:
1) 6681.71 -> 1.89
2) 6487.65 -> 2.18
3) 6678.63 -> 1.86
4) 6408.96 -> 1.56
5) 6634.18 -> 1.9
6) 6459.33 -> 2.28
